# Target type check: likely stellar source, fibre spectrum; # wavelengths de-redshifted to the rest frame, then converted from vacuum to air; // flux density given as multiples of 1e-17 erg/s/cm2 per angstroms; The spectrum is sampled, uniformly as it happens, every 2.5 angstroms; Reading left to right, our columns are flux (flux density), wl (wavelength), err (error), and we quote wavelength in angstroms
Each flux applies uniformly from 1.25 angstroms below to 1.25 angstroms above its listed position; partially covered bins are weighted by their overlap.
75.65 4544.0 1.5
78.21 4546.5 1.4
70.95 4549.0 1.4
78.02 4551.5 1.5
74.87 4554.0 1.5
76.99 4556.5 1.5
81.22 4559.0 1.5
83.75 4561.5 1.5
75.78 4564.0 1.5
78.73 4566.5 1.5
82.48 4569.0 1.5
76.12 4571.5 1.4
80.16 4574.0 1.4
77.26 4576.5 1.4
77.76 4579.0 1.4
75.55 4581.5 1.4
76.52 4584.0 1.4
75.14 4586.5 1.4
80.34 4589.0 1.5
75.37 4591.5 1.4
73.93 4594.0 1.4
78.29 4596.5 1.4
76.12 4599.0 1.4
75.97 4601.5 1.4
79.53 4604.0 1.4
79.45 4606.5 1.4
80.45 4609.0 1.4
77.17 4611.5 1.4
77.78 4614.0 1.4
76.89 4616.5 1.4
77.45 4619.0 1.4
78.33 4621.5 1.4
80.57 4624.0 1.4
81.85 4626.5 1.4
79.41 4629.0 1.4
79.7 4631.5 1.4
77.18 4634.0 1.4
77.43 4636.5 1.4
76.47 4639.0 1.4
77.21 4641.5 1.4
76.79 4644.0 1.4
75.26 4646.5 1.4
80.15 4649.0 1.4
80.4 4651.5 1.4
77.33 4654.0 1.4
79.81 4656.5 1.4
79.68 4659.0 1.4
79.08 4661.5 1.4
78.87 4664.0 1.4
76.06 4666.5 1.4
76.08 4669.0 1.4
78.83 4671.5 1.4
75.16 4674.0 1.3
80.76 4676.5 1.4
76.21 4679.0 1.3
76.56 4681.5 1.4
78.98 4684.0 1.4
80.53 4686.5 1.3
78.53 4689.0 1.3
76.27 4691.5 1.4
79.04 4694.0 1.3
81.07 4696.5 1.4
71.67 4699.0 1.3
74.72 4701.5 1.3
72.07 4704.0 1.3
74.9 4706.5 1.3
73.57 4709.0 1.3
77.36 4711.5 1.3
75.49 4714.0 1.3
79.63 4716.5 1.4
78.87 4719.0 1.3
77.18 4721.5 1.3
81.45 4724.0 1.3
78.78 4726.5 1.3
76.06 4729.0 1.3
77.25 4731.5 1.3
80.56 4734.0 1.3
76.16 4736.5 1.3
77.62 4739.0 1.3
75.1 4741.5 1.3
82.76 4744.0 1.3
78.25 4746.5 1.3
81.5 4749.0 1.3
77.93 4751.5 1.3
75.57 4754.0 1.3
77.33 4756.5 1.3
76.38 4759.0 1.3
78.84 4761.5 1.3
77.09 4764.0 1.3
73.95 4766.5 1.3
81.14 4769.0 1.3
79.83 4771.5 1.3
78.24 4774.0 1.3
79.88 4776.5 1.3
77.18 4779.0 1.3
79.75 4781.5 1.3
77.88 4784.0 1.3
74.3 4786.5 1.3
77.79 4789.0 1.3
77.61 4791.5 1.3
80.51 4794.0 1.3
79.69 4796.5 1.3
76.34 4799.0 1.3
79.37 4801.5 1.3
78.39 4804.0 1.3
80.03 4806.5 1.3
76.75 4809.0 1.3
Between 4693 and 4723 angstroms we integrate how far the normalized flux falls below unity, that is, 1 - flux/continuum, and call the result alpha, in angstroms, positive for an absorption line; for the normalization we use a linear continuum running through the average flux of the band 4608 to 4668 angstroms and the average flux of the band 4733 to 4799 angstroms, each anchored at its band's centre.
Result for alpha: 0.7 angstroms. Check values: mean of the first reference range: 78.4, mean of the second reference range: 78.1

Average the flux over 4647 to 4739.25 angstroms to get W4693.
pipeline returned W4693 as 77.6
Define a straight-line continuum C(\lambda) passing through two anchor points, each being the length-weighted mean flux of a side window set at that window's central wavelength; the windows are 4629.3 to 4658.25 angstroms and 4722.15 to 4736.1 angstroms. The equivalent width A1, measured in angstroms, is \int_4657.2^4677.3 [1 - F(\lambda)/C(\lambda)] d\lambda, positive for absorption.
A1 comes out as 0.0 angstroms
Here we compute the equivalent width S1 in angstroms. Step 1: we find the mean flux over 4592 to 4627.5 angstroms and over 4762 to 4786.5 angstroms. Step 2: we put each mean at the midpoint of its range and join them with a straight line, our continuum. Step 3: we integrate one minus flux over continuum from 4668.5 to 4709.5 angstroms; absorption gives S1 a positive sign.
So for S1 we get 0.7 angstroms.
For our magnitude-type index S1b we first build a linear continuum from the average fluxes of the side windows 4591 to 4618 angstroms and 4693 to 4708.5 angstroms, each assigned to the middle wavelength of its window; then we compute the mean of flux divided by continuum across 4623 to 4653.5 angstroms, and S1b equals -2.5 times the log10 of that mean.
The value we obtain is -0.02 mag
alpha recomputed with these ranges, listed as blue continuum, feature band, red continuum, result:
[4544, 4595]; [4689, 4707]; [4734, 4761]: 0.4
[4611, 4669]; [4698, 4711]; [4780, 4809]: 0.8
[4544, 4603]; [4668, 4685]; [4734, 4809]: 0.1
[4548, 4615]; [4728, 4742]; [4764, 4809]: 0.2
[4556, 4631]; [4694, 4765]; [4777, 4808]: 0.8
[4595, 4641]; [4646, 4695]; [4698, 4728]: -0.6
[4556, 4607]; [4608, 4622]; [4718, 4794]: 0.0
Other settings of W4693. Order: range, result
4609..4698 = 78.3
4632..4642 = 77.3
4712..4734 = 78.2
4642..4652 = 77.9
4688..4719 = 76.3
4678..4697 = 78.3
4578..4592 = 76.8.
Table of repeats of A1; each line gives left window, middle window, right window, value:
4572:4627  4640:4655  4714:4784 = 0.01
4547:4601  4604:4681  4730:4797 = -0.60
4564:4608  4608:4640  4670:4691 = -0.31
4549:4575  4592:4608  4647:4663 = 0.32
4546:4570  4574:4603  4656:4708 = 0.42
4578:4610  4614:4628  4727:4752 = -0.27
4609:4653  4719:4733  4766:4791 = -0.01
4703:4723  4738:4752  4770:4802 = -0.32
